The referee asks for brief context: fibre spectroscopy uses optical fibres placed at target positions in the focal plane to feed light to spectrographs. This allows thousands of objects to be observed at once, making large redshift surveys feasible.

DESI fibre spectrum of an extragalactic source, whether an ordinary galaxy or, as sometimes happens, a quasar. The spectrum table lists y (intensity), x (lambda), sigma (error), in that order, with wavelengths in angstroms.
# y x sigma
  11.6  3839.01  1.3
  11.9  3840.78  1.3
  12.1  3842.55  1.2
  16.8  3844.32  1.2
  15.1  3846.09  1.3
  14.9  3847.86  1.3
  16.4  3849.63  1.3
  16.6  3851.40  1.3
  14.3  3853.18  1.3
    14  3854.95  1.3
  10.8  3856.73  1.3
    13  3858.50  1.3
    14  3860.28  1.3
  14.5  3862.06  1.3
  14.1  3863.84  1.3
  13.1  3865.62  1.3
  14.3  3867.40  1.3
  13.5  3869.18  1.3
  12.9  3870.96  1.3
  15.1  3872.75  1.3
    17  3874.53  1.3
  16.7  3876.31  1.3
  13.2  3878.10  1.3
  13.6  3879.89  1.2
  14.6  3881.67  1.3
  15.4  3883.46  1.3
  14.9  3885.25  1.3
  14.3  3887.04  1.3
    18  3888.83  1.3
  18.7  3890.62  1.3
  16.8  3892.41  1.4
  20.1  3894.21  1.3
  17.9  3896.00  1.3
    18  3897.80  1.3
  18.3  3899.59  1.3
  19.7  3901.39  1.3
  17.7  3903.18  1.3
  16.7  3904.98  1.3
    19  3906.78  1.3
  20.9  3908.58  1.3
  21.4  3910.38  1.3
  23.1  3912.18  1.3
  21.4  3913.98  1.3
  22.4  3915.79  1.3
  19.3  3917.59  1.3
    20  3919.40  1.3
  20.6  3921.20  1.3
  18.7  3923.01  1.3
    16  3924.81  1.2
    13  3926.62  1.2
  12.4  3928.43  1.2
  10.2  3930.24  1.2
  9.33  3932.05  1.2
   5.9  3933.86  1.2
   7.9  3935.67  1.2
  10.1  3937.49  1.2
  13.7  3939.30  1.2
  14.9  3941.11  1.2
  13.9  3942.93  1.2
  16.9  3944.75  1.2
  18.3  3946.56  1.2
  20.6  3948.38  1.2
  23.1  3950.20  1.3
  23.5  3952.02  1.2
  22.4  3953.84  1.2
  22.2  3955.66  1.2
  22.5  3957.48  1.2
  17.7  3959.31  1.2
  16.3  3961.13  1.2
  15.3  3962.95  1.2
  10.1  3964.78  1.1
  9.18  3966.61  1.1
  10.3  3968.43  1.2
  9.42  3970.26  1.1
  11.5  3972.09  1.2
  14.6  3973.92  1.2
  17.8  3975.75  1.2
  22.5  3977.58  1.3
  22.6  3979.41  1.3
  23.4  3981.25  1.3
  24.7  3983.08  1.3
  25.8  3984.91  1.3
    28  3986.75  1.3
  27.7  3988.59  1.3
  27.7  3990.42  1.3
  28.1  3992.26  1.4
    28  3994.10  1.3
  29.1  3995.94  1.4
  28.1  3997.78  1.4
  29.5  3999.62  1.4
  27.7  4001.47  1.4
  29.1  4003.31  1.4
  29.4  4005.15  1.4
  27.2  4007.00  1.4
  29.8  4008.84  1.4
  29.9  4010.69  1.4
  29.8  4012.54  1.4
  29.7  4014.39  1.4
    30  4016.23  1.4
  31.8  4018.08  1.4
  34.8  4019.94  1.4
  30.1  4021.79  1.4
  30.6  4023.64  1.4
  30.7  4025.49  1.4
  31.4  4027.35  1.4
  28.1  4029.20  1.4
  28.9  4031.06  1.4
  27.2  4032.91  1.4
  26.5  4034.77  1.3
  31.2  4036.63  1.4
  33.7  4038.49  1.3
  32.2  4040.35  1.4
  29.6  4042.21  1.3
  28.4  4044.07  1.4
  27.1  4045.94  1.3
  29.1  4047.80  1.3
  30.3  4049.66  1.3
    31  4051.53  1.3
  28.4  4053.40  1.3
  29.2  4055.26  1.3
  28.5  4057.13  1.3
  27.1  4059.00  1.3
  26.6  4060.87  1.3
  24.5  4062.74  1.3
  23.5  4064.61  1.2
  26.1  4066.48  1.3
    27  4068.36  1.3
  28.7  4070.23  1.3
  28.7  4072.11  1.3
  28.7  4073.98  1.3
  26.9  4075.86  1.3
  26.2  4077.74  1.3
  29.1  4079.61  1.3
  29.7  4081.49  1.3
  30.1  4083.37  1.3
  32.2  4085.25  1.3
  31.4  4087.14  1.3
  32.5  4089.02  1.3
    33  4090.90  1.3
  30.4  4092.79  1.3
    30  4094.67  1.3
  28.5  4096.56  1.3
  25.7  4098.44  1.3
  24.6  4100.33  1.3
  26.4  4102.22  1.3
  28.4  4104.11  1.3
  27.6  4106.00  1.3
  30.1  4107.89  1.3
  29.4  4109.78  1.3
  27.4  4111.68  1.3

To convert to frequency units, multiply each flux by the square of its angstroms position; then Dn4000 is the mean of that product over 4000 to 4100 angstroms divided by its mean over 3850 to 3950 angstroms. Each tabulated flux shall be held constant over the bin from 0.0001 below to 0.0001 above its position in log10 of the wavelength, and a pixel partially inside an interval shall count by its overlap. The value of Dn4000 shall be 2.0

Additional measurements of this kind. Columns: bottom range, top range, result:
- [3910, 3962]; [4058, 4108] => 1.78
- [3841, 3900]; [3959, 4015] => 1.61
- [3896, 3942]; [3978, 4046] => 1.84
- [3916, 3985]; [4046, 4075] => 1.78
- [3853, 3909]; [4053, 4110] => 1.99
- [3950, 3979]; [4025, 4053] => 1.84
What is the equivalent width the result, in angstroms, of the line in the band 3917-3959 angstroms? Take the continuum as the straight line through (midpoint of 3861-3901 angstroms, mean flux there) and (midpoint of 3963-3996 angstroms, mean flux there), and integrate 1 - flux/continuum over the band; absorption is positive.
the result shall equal 4.7 angstroms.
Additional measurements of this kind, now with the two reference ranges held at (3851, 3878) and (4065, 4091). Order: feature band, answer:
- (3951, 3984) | 5.8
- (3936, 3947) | 3.1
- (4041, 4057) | -1.3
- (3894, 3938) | 1.9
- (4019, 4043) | -4.3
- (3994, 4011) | -3.6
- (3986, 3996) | -2.2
